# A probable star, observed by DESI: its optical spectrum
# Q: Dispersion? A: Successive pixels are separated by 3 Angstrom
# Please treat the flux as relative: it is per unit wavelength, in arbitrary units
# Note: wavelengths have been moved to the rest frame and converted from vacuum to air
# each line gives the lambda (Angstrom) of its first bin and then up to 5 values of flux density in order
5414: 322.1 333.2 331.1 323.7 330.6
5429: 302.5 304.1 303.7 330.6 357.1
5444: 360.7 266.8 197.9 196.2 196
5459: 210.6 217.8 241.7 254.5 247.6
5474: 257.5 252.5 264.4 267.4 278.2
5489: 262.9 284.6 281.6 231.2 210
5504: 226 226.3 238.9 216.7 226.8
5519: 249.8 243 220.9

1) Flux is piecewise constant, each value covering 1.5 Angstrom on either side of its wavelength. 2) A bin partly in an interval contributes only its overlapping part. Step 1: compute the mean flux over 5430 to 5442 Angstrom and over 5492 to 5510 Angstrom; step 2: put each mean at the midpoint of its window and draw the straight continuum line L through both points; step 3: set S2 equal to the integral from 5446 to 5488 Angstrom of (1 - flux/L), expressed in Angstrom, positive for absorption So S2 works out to 6.15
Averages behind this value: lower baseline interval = 322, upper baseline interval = 239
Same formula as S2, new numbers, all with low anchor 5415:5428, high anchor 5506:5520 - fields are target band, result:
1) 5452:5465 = 3.56 Angstrom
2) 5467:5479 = 0.88 Angstrom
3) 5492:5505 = 0.21 Angstrom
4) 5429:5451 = 0.26 Angstrom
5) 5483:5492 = -0.49 Angstrom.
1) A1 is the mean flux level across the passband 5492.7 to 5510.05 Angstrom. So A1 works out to 238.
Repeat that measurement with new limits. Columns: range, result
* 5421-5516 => 262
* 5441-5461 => 246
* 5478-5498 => 270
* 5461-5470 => 240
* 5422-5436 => 313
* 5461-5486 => 253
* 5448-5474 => 223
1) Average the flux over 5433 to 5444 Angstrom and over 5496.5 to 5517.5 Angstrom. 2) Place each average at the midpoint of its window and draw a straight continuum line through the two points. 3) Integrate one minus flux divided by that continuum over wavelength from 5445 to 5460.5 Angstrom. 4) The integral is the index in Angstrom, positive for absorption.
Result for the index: 4.6 Angstrom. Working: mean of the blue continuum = 333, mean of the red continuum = 225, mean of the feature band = 218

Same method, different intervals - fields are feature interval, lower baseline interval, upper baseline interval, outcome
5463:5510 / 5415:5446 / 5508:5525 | 2.5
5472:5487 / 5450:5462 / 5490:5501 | -1.7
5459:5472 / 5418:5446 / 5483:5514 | 2.2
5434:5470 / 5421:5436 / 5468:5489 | 3.7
